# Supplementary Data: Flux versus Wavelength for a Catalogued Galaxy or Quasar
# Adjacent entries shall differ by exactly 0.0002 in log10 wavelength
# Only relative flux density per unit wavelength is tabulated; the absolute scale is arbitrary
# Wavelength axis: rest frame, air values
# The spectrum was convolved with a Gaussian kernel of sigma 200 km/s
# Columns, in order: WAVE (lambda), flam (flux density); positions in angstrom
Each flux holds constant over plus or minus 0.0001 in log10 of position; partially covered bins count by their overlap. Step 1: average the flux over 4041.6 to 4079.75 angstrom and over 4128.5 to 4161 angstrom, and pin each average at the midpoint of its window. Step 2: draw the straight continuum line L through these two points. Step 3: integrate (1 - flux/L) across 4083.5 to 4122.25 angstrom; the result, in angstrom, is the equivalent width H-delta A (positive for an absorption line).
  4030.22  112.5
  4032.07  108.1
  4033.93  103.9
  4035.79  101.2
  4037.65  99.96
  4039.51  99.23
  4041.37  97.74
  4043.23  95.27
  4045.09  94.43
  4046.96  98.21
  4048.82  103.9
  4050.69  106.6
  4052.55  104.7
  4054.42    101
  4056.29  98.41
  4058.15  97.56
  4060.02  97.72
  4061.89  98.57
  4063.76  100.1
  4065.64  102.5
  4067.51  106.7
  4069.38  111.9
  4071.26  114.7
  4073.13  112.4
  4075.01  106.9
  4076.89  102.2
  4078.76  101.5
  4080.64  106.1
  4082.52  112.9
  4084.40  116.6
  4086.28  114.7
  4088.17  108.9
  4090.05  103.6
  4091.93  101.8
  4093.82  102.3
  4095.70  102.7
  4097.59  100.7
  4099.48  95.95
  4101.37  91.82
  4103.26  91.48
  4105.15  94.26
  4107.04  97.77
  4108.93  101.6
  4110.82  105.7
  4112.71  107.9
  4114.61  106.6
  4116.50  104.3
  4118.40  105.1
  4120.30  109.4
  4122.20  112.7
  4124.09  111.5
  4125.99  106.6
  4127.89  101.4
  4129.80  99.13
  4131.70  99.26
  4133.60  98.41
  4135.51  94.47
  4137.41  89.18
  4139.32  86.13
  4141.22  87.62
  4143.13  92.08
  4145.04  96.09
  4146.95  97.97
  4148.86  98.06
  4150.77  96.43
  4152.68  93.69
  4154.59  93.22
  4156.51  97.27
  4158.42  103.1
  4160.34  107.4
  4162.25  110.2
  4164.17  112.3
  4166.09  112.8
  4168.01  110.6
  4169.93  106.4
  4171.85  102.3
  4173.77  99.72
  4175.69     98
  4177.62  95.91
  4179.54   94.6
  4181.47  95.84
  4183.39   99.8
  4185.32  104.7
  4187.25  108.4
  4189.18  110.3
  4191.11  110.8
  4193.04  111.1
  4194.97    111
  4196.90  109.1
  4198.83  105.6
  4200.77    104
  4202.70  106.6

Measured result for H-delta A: -1.6 angstrom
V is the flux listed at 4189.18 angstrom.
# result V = 110.3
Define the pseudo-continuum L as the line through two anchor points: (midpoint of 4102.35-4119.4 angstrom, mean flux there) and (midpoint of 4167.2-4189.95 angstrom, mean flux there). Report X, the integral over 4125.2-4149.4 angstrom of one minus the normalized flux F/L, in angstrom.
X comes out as 1.4 angstrom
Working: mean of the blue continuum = 102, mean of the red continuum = 102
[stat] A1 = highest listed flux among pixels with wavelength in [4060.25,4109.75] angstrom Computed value 116.6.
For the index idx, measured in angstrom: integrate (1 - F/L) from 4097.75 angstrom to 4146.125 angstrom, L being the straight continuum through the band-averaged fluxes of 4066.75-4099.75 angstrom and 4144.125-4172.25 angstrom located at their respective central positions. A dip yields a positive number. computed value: 2.4 angstrom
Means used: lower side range 107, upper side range 103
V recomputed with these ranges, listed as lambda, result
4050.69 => 106.6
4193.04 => 111.1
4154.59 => 93.22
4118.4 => 105.1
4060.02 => 97.72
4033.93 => 103.9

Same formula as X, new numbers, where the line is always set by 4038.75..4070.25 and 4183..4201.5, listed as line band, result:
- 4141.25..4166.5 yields 1.4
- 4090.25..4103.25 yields 0.5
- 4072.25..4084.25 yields -0.7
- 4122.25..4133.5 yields 0.1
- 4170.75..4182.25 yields 1.0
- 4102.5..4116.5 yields 0.3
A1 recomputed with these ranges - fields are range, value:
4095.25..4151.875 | 112.7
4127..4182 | 112.8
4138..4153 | 98.06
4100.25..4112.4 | 105.7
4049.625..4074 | 114.7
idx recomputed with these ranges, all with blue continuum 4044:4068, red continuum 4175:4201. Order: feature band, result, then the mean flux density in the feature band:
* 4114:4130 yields -0.7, 107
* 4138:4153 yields 1.4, 93.4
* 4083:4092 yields -0.8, 110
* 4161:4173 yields -0.6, 109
